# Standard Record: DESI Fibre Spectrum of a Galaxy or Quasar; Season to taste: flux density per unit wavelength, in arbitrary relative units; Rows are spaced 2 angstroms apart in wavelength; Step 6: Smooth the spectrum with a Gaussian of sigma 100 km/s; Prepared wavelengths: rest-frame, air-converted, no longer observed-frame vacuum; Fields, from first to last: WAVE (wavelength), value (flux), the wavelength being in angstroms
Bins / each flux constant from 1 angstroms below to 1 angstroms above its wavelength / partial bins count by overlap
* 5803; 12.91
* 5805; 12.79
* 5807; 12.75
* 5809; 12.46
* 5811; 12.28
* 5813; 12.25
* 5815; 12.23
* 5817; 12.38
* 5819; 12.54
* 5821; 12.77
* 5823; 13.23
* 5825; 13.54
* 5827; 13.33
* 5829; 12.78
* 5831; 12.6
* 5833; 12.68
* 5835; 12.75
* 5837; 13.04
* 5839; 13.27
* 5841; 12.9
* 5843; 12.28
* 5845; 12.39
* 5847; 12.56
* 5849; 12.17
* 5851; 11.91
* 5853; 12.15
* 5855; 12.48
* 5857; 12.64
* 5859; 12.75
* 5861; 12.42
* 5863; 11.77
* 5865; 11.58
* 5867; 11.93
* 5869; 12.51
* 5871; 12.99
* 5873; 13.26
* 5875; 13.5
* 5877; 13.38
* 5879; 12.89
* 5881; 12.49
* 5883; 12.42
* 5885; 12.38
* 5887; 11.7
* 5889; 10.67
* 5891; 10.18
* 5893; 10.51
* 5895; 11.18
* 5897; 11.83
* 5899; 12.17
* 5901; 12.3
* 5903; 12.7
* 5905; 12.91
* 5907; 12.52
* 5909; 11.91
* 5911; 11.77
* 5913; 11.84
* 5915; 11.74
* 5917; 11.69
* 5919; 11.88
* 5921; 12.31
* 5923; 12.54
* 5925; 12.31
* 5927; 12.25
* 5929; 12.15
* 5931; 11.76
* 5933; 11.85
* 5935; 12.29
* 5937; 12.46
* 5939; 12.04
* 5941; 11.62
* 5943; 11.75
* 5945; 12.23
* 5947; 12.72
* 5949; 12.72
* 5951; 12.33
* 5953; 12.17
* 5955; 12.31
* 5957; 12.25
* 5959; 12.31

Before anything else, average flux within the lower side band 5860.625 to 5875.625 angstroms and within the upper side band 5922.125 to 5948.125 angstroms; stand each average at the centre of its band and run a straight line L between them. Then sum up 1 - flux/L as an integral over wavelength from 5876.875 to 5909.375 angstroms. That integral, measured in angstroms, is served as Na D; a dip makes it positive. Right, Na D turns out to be 1.0 angstroms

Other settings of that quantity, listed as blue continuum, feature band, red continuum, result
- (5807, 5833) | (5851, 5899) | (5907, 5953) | 1.0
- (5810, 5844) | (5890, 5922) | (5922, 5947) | 1.2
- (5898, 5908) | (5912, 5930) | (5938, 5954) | 0.4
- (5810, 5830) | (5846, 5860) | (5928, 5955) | 0.2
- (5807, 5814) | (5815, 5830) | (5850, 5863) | -0.6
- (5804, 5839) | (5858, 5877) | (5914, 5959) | -0.1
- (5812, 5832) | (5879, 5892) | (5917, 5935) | 0.7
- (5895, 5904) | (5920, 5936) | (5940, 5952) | 0.0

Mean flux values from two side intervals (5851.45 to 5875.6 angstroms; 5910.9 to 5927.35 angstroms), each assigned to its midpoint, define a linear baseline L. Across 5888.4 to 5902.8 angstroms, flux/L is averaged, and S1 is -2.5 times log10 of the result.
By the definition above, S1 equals 0.08 mag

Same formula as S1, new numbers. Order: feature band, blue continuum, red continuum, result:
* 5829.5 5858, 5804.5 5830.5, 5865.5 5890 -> 0.00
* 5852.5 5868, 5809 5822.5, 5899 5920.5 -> 0.01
